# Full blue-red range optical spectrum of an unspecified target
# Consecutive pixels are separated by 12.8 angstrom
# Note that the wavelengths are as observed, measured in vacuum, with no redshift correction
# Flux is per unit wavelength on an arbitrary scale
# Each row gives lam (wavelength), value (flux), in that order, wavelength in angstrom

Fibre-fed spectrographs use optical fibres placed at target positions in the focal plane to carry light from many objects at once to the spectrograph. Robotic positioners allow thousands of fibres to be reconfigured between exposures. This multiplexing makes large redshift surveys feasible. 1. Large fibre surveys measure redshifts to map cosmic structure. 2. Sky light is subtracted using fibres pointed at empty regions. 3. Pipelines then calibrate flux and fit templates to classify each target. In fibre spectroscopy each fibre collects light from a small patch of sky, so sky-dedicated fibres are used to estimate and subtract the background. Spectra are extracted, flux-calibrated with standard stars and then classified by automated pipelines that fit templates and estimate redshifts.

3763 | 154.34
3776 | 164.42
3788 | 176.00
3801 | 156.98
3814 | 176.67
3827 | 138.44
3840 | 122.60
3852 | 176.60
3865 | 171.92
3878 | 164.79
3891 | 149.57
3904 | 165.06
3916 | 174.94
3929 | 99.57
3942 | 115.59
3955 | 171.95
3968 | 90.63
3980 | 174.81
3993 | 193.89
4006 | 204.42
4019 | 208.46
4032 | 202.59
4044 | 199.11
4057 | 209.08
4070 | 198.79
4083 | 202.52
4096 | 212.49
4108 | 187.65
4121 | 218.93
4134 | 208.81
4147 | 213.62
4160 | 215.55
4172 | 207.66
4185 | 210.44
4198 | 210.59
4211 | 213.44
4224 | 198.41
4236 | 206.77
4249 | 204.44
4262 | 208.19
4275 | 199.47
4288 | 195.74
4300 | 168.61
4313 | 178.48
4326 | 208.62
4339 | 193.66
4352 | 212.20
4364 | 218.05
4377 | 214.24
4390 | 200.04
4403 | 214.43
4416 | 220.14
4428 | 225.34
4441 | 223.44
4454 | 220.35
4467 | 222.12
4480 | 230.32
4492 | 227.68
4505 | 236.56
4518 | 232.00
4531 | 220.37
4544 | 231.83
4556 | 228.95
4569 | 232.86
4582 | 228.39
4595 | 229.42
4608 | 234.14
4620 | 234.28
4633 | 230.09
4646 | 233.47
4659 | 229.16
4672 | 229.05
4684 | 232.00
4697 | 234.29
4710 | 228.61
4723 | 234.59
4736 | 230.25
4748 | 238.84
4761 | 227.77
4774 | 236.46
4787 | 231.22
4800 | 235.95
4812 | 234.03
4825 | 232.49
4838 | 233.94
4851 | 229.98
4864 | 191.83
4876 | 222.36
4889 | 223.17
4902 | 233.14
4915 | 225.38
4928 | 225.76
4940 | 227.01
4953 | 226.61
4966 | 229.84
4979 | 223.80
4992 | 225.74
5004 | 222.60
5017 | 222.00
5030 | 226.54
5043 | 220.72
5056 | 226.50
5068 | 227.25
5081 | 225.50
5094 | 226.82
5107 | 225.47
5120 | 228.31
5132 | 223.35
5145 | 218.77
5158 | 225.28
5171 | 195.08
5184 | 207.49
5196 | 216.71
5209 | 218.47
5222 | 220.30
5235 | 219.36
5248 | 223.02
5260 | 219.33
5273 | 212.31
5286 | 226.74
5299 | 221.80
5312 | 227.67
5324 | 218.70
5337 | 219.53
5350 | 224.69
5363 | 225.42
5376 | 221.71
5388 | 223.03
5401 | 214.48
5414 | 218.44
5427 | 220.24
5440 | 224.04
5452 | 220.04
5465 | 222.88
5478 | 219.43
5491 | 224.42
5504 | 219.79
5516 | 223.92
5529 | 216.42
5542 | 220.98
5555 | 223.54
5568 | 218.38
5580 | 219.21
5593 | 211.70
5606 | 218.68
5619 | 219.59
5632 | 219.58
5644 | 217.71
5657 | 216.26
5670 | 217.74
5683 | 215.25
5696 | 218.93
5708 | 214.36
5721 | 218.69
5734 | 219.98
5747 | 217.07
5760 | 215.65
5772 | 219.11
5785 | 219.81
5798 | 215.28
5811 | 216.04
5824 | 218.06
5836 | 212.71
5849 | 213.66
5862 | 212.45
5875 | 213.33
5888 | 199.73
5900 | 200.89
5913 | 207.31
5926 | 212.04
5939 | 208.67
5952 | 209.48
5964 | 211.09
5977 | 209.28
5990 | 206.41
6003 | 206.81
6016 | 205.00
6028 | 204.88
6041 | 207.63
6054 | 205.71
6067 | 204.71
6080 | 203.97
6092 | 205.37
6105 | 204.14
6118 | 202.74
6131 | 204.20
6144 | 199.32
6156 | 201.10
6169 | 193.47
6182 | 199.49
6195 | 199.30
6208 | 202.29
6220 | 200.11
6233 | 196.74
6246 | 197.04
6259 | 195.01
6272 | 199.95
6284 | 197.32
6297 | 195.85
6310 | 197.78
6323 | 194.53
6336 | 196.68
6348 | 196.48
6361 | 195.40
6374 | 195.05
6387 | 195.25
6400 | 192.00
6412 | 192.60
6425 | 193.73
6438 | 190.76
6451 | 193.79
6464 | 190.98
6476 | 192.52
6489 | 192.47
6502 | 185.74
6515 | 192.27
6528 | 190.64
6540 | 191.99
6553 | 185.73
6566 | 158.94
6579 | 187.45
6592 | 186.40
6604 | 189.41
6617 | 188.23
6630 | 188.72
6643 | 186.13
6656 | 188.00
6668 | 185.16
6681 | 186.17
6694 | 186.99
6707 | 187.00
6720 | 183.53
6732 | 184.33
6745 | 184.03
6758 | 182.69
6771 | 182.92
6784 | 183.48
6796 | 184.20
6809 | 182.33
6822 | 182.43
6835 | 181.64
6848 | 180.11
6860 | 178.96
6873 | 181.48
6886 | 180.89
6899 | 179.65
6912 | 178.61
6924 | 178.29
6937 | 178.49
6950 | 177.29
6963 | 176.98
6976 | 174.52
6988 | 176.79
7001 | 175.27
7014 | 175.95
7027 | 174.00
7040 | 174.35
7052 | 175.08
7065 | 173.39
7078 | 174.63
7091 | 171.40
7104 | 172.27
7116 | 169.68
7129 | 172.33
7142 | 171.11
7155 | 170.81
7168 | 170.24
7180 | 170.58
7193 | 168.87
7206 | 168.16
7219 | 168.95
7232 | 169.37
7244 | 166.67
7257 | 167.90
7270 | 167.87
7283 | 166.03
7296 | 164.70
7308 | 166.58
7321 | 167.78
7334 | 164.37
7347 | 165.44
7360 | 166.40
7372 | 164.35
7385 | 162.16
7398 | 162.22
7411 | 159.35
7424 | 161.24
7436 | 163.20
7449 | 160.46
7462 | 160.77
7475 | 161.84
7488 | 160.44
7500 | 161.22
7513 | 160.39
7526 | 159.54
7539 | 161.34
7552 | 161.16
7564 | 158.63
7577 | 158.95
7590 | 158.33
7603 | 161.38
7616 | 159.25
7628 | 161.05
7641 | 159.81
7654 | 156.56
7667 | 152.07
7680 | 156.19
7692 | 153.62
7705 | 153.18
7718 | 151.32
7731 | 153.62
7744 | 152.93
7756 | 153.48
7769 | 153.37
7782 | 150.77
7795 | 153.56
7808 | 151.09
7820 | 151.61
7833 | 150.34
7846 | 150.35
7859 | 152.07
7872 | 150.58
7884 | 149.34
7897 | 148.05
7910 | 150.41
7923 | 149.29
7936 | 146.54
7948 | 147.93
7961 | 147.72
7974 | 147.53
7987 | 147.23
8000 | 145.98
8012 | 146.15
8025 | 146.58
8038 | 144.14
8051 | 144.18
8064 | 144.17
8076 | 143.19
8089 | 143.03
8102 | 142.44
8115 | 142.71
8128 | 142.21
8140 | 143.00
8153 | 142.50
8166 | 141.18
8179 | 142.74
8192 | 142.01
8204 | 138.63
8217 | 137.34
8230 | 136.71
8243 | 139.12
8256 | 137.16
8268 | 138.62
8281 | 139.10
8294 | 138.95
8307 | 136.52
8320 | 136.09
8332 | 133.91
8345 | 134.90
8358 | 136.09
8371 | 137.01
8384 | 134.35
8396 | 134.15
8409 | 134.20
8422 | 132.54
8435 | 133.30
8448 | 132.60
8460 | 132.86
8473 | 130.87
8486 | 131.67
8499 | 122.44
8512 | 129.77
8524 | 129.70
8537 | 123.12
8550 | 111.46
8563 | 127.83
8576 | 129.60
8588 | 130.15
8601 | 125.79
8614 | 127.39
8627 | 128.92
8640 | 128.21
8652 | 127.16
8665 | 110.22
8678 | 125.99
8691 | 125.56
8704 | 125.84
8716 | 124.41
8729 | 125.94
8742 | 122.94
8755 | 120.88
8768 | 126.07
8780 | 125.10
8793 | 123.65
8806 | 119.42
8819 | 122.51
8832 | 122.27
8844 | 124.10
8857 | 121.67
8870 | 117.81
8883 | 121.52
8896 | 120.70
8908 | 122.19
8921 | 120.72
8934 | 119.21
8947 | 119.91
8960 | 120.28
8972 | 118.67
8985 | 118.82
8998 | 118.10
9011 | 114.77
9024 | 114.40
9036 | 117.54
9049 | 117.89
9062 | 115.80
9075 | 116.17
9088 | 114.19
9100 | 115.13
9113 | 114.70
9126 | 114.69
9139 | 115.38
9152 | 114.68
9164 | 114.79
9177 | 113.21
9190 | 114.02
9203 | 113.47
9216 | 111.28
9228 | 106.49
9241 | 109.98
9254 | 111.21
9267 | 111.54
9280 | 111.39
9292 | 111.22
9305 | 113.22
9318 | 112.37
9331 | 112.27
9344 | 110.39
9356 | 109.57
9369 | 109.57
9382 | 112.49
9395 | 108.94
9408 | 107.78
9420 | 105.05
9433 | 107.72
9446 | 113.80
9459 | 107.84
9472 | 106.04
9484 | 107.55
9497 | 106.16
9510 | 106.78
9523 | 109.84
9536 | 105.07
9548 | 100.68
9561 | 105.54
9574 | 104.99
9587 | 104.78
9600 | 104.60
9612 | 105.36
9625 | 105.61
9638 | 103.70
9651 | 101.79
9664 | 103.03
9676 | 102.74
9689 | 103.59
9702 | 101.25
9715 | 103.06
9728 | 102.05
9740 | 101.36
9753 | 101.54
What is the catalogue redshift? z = 0.00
